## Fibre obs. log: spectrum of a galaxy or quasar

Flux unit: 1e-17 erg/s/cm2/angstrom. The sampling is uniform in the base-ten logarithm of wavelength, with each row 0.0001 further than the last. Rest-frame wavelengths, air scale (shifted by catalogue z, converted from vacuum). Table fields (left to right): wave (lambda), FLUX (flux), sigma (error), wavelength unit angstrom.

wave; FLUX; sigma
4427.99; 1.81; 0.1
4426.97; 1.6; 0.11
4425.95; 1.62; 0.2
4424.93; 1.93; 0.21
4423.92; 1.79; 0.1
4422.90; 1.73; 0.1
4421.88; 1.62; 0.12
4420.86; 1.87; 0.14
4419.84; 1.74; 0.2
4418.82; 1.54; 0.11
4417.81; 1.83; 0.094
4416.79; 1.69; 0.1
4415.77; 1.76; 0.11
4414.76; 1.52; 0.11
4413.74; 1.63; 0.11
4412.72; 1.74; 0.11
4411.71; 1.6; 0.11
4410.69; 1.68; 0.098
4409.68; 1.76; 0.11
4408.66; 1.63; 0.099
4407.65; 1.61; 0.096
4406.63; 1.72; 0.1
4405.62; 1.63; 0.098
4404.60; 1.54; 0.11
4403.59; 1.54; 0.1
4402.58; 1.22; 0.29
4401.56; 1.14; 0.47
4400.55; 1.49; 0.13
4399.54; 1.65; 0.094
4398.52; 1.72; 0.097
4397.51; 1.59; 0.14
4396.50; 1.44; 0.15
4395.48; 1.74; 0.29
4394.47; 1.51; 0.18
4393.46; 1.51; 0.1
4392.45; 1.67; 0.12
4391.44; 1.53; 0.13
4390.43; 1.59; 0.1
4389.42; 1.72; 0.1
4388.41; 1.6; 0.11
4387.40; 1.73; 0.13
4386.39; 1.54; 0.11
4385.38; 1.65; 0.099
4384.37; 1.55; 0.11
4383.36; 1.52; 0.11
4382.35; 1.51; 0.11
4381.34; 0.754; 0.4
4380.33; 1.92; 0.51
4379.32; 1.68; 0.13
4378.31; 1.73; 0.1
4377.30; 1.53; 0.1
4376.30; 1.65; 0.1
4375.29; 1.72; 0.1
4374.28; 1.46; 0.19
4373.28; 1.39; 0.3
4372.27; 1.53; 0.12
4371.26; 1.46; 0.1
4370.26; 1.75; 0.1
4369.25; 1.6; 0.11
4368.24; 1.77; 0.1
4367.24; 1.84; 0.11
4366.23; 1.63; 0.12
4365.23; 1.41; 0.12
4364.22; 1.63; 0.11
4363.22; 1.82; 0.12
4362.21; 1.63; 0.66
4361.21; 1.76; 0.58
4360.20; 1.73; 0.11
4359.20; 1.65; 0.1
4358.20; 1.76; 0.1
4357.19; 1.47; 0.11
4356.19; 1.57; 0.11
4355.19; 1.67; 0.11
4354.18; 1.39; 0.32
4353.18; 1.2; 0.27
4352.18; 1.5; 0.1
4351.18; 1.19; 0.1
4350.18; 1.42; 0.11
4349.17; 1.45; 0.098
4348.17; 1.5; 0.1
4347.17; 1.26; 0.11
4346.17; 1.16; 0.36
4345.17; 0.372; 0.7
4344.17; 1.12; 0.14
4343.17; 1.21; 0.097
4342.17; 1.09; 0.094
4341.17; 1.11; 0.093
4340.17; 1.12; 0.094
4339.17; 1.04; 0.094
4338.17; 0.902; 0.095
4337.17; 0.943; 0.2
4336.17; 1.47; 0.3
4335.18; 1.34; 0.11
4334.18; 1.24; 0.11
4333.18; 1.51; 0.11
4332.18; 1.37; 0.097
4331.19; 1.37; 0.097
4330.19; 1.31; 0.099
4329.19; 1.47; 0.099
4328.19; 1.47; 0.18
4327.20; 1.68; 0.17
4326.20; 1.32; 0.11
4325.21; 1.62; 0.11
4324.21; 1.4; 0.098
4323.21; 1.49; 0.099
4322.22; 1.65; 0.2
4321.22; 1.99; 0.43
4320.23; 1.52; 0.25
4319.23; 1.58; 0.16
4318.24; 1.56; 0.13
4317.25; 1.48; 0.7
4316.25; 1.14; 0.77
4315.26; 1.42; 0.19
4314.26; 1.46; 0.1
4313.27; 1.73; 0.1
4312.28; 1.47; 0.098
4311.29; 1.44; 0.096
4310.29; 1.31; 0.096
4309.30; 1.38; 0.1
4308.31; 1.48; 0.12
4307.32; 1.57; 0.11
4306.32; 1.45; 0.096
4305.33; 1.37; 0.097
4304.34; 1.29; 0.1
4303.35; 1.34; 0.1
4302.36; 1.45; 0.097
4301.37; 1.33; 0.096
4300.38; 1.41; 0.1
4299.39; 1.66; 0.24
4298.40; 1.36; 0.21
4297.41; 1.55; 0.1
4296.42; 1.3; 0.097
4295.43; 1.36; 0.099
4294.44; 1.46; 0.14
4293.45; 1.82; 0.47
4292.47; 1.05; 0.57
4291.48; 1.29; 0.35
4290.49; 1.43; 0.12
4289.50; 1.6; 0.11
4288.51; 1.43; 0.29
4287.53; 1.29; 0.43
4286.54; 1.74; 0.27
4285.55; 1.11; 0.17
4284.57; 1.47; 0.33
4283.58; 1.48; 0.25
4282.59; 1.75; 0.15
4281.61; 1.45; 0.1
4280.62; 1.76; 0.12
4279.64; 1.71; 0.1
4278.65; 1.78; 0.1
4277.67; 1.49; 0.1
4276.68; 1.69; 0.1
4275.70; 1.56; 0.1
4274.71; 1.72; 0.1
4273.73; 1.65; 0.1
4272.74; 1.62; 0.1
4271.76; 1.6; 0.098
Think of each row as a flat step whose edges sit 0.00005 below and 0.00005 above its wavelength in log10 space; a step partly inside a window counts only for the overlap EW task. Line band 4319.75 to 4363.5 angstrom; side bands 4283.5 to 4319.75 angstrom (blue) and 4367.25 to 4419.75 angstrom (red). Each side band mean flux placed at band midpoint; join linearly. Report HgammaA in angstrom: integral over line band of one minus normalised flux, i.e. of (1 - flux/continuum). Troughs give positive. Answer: 3.3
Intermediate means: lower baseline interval 1.43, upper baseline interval 1.59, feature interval 1.39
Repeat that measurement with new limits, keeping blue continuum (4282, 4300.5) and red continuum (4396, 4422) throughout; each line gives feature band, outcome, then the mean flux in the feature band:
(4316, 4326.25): -0.3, 1.54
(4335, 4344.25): 2.4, 1.13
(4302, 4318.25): 0.5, 1.43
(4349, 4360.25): 0.3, 1.49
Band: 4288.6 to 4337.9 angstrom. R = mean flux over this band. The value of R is 1.44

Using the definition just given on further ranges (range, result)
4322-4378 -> 1.43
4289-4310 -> 1.43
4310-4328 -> 1.52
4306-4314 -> 1.48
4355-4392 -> 1.61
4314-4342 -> 1.39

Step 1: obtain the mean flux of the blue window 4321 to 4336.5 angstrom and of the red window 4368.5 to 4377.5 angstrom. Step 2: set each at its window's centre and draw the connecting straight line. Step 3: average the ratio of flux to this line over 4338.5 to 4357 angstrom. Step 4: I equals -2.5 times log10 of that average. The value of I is 0.22 mag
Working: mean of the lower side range 1.47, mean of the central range 1.24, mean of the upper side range 1.57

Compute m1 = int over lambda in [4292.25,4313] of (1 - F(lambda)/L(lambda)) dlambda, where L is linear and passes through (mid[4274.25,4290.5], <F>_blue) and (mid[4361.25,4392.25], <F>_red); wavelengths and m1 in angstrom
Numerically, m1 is 1.8 angstrom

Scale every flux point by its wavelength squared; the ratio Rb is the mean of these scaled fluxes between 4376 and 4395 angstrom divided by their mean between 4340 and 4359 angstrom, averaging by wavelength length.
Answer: 1.23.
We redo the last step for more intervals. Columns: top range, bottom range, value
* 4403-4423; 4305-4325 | 1.16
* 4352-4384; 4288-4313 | 1.14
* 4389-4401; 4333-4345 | 1.43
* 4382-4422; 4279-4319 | 1.16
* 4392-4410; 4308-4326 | 1.08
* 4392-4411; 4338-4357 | 1.30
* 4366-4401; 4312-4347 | 1.21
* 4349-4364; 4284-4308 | 1.12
